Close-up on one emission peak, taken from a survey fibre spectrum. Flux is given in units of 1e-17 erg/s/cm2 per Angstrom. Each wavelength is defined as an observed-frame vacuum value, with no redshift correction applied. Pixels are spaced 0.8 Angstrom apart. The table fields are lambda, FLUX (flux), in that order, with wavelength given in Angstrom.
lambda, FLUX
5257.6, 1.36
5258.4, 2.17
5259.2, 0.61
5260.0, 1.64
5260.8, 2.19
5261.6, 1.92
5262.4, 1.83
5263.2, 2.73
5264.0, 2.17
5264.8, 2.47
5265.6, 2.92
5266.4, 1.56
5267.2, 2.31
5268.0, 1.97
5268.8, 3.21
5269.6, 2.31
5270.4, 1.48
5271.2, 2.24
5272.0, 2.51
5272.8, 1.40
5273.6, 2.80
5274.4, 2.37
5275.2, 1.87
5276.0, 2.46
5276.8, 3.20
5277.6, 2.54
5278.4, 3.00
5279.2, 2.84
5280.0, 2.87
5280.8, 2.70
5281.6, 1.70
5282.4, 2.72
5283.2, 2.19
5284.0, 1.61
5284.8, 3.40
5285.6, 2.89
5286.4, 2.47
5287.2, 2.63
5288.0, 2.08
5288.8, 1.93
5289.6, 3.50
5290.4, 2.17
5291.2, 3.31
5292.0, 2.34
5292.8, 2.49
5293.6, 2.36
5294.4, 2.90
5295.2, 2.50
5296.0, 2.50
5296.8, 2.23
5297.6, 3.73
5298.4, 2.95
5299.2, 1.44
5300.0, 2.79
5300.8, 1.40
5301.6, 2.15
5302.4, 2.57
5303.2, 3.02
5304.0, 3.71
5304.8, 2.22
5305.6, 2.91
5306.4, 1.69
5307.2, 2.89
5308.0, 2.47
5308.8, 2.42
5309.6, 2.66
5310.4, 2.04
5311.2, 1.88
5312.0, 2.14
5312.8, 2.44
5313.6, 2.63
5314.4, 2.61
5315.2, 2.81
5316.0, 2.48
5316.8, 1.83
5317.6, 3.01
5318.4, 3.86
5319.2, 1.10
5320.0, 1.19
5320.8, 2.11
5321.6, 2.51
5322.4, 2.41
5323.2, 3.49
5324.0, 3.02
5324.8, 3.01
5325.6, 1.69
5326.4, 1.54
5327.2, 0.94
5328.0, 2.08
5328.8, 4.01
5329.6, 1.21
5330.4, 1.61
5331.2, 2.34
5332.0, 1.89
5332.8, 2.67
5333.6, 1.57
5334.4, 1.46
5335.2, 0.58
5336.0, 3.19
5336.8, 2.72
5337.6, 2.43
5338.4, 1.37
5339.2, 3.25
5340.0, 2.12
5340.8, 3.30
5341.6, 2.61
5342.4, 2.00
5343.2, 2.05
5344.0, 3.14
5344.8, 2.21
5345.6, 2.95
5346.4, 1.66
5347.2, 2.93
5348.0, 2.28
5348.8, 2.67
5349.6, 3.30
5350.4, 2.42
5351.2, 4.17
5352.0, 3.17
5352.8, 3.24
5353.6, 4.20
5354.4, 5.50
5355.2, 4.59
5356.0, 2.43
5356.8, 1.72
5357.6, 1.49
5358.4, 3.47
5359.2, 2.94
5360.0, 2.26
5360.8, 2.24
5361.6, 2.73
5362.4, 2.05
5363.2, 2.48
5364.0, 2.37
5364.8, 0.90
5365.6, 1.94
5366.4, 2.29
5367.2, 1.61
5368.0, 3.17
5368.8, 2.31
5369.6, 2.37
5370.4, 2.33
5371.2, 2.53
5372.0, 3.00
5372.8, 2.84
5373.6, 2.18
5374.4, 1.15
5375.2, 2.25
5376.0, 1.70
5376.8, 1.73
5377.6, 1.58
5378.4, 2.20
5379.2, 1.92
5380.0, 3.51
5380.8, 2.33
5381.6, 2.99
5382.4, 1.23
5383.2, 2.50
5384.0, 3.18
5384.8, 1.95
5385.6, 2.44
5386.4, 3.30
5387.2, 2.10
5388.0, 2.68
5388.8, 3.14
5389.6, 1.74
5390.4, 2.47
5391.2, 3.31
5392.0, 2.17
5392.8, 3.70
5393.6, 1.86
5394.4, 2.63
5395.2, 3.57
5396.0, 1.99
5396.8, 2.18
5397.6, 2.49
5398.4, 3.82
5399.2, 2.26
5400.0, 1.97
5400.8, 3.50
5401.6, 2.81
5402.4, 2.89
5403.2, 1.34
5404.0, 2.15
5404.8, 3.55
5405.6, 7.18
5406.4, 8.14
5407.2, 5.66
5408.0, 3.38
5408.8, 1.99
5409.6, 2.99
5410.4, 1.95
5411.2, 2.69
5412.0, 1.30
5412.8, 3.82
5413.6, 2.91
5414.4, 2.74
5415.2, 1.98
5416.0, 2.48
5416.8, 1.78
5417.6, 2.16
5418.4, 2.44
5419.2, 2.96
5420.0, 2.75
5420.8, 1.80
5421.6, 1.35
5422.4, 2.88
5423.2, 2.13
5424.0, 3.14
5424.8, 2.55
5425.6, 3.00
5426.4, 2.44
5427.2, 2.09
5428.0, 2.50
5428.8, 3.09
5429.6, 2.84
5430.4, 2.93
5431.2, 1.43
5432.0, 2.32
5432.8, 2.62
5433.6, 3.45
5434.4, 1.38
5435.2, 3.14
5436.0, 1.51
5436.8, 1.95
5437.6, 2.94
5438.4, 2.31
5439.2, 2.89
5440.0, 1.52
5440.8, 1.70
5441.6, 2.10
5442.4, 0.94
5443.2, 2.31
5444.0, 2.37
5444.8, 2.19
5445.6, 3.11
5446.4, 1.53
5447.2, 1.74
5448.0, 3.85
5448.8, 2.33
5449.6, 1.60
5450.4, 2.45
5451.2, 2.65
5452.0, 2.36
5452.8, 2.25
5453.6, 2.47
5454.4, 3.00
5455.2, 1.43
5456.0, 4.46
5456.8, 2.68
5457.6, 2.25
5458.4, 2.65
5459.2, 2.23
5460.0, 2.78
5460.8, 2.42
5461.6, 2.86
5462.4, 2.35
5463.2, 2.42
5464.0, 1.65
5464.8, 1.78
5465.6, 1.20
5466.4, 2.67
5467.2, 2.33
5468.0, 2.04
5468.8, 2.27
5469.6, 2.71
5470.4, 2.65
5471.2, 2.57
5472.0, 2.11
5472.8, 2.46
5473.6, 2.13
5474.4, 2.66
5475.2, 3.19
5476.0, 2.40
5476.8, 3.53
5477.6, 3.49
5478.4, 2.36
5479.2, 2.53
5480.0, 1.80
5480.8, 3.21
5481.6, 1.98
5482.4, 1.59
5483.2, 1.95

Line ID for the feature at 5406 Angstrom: [O III]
